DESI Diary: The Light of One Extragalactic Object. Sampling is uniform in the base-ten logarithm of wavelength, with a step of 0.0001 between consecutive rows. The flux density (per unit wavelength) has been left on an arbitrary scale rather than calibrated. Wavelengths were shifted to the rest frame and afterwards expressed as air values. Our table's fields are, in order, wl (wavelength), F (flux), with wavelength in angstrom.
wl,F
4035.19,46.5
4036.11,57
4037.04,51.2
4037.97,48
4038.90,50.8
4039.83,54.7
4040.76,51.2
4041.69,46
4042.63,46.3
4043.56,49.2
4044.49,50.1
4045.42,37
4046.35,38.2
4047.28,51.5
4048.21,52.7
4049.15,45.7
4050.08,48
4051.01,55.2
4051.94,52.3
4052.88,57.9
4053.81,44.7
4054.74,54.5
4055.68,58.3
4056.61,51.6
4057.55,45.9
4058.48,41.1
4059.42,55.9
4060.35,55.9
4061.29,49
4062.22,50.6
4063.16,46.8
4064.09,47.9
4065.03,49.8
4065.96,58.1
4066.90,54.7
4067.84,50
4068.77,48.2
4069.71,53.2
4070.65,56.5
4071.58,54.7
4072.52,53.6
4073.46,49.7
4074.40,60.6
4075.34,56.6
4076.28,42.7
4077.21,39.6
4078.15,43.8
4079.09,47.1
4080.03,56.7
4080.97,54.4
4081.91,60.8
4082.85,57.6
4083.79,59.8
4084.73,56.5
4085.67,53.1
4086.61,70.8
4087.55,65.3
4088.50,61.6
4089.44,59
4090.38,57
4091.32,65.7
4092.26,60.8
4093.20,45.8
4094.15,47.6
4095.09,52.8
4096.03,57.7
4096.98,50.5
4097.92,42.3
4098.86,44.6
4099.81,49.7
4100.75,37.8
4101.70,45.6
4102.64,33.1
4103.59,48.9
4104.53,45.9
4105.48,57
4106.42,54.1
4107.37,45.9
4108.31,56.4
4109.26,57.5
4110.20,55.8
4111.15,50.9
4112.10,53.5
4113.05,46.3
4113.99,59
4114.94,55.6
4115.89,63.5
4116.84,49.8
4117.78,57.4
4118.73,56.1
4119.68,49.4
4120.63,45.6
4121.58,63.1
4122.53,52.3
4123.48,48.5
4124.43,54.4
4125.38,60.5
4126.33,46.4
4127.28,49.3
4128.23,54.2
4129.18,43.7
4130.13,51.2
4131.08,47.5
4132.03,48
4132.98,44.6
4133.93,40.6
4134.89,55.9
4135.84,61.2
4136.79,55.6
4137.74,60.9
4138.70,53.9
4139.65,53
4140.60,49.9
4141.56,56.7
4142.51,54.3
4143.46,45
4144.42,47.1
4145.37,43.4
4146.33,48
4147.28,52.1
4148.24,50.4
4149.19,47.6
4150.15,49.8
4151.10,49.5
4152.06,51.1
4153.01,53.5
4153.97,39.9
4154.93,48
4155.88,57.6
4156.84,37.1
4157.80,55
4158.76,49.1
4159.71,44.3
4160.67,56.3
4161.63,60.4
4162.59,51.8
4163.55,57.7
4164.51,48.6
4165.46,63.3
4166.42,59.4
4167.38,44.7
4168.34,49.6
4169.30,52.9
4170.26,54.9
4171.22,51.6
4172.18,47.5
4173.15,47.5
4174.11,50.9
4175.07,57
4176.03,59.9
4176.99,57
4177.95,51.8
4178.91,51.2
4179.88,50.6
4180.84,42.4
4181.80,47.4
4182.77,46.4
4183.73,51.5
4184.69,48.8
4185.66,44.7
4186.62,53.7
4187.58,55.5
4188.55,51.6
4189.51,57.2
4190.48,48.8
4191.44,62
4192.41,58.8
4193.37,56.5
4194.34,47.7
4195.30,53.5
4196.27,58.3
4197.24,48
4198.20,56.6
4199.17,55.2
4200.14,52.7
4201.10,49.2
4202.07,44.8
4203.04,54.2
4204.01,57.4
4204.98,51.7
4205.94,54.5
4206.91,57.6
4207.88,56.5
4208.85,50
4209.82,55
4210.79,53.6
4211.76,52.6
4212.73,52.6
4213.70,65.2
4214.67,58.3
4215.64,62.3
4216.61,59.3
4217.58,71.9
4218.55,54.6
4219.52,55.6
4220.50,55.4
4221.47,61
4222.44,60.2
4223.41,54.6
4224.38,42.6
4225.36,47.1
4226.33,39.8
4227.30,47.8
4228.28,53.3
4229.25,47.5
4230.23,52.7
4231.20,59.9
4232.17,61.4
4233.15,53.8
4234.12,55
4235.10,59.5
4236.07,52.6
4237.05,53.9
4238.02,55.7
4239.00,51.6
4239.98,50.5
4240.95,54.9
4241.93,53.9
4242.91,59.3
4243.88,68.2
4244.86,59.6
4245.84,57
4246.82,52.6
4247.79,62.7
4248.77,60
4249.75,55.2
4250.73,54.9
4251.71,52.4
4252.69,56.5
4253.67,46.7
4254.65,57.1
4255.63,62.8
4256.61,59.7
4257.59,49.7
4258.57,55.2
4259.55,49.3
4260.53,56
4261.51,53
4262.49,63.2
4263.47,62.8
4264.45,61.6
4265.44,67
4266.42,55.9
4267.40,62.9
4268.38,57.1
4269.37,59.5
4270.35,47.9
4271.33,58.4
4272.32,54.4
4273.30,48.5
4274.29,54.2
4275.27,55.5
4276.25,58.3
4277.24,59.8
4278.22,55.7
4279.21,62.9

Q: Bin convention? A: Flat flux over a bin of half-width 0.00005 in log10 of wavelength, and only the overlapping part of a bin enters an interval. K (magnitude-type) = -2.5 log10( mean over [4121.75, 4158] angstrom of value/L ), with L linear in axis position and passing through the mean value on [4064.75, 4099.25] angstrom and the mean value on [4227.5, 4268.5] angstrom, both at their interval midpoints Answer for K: 0.09 mag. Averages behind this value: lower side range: 54.1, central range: 50.5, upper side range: 56.5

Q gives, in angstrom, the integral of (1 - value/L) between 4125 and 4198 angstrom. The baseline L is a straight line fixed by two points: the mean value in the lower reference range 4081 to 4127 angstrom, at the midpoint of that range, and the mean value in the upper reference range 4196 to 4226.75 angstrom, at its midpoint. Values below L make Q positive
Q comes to 3.5 angstrom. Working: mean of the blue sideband 53.5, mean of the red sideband 54.6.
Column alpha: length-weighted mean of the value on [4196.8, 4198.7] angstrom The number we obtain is 52.5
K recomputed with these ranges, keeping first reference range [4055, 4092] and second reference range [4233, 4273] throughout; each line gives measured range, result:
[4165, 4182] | 0.06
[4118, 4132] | 0.06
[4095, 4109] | 0.13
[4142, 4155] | 0.13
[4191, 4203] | 0.04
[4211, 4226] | -0.01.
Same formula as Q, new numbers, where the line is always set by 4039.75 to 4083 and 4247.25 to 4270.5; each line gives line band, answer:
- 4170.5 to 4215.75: 1.6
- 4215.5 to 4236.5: 0.5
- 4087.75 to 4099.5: -0.5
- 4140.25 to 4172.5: 1.8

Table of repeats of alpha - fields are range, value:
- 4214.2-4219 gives 61.4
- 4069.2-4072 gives 54.7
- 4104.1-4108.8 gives 51.9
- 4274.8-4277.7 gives 57.8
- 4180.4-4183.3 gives 45.5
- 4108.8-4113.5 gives 52.8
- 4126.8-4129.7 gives 49.1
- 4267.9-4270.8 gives 54.8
